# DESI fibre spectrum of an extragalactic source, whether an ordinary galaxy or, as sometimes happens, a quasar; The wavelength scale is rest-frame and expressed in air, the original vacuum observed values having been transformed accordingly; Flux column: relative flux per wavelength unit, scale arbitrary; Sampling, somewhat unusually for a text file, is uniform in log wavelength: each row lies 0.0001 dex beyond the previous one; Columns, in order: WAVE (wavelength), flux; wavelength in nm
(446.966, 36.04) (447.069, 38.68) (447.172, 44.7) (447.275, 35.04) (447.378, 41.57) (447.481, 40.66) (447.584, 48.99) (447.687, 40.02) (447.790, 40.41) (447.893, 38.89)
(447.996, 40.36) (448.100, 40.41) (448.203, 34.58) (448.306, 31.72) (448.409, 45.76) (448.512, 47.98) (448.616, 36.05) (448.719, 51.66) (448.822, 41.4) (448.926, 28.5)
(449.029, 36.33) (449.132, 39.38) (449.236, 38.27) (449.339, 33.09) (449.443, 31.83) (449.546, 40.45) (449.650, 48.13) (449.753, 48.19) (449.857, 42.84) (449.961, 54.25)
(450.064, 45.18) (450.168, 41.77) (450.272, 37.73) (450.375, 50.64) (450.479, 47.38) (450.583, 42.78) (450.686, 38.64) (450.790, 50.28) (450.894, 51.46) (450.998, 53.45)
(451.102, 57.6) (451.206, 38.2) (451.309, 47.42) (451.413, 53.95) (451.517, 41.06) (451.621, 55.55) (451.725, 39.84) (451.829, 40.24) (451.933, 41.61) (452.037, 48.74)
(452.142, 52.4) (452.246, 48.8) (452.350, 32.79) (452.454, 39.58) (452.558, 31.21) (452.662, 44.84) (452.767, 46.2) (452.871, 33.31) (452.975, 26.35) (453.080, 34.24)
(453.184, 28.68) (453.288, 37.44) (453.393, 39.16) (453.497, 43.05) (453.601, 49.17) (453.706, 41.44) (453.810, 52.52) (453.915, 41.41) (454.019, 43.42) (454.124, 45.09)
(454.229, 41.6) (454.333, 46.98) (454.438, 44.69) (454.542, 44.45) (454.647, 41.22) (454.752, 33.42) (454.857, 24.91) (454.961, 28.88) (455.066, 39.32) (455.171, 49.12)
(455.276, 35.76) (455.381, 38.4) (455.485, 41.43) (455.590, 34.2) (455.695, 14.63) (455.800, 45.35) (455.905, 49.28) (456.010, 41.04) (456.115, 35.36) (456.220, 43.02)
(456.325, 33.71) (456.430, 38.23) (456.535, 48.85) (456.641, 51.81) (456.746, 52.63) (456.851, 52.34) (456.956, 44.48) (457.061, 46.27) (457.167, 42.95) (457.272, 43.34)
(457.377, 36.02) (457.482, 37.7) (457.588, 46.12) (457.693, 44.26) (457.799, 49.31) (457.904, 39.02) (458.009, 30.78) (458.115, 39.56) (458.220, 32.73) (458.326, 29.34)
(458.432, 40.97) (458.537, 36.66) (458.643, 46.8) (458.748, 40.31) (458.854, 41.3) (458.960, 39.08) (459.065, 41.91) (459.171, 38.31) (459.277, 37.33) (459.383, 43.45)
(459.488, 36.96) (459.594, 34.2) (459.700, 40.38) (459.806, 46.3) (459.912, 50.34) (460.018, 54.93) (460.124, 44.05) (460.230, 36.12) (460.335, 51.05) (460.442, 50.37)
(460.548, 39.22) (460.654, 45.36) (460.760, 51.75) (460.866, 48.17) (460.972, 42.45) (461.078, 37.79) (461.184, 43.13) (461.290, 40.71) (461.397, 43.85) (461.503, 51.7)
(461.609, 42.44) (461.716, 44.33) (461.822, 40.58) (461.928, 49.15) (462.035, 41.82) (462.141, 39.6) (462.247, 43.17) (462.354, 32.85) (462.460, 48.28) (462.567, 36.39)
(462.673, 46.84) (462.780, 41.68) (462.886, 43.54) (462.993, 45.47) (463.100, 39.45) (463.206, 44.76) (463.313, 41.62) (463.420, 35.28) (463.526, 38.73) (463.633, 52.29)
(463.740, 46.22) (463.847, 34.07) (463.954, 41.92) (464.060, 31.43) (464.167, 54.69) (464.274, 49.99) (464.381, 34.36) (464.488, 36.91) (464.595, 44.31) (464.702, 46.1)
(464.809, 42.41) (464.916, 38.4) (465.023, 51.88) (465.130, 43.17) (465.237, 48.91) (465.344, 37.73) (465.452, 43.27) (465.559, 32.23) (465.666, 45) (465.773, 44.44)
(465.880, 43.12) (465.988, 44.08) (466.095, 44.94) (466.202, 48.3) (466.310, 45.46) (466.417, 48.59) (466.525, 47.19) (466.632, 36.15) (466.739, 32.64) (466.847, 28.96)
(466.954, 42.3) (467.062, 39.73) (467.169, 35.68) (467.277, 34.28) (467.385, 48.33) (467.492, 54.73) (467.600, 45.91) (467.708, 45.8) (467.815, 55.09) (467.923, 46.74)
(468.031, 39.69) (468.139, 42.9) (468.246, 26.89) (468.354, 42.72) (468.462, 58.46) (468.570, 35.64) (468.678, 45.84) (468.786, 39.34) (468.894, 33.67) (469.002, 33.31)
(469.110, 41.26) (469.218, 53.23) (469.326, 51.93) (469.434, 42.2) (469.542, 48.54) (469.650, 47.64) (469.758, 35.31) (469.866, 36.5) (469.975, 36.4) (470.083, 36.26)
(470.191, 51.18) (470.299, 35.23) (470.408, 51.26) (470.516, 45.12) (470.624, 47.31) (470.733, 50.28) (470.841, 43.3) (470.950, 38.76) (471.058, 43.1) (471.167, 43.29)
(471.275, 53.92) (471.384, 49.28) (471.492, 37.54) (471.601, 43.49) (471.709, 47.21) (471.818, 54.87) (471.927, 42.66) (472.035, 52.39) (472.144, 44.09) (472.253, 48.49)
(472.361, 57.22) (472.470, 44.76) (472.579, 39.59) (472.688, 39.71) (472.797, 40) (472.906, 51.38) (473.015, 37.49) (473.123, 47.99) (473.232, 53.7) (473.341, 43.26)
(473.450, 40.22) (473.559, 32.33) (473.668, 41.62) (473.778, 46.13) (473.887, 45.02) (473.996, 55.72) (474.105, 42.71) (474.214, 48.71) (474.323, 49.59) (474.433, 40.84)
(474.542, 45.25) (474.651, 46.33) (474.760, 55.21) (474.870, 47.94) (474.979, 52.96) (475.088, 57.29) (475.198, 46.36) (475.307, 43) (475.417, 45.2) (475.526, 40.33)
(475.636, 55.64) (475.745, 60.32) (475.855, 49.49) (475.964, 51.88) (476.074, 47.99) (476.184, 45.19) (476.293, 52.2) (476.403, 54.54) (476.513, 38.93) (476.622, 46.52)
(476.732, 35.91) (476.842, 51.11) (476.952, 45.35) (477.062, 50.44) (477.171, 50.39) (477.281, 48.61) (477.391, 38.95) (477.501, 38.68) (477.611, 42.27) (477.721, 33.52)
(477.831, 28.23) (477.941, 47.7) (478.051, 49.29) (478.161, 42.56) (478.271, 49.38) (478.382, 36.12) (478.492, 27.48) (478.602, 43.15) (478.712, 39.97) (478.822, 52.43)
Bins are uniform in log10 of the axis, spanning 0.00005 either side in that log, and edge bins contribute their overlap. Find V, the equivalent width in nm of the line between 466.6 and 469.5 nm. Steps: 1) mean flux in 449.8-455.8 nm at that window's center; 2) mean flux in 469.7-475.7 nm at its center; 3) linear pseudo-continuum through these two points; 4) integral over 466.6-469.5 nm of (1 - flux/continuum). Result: 0.17 nm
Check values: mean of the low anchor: 42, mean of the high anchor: 45.5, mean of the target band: 42.1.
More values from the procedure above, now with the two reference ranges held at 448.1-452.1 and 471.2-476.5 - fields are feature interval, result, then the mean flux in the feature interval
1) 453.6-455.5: 0.14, 41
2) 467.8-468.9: 0.09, 42.4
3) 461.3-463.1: 0.09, 43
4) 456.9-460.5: 0.26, 41.6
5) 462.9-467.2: 0.35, 42.1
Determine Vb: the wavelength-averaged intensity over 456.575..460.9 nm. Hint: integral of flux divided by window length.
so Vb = 42.8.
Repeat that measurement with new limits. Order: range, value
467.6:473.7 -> 44.1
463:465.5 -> 42.6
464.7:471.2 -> 42.9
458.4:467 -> 42.6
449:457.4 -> 42.1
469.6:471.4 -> 43.6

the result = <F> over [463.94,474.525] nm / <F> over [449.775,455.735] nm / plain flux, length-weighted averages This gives 1.04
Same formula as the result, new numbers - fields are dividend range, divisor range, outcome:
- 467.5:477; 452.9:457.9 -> 1.11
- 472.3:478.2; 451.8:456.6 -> 1.15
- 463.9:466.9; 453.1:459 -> 1.04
